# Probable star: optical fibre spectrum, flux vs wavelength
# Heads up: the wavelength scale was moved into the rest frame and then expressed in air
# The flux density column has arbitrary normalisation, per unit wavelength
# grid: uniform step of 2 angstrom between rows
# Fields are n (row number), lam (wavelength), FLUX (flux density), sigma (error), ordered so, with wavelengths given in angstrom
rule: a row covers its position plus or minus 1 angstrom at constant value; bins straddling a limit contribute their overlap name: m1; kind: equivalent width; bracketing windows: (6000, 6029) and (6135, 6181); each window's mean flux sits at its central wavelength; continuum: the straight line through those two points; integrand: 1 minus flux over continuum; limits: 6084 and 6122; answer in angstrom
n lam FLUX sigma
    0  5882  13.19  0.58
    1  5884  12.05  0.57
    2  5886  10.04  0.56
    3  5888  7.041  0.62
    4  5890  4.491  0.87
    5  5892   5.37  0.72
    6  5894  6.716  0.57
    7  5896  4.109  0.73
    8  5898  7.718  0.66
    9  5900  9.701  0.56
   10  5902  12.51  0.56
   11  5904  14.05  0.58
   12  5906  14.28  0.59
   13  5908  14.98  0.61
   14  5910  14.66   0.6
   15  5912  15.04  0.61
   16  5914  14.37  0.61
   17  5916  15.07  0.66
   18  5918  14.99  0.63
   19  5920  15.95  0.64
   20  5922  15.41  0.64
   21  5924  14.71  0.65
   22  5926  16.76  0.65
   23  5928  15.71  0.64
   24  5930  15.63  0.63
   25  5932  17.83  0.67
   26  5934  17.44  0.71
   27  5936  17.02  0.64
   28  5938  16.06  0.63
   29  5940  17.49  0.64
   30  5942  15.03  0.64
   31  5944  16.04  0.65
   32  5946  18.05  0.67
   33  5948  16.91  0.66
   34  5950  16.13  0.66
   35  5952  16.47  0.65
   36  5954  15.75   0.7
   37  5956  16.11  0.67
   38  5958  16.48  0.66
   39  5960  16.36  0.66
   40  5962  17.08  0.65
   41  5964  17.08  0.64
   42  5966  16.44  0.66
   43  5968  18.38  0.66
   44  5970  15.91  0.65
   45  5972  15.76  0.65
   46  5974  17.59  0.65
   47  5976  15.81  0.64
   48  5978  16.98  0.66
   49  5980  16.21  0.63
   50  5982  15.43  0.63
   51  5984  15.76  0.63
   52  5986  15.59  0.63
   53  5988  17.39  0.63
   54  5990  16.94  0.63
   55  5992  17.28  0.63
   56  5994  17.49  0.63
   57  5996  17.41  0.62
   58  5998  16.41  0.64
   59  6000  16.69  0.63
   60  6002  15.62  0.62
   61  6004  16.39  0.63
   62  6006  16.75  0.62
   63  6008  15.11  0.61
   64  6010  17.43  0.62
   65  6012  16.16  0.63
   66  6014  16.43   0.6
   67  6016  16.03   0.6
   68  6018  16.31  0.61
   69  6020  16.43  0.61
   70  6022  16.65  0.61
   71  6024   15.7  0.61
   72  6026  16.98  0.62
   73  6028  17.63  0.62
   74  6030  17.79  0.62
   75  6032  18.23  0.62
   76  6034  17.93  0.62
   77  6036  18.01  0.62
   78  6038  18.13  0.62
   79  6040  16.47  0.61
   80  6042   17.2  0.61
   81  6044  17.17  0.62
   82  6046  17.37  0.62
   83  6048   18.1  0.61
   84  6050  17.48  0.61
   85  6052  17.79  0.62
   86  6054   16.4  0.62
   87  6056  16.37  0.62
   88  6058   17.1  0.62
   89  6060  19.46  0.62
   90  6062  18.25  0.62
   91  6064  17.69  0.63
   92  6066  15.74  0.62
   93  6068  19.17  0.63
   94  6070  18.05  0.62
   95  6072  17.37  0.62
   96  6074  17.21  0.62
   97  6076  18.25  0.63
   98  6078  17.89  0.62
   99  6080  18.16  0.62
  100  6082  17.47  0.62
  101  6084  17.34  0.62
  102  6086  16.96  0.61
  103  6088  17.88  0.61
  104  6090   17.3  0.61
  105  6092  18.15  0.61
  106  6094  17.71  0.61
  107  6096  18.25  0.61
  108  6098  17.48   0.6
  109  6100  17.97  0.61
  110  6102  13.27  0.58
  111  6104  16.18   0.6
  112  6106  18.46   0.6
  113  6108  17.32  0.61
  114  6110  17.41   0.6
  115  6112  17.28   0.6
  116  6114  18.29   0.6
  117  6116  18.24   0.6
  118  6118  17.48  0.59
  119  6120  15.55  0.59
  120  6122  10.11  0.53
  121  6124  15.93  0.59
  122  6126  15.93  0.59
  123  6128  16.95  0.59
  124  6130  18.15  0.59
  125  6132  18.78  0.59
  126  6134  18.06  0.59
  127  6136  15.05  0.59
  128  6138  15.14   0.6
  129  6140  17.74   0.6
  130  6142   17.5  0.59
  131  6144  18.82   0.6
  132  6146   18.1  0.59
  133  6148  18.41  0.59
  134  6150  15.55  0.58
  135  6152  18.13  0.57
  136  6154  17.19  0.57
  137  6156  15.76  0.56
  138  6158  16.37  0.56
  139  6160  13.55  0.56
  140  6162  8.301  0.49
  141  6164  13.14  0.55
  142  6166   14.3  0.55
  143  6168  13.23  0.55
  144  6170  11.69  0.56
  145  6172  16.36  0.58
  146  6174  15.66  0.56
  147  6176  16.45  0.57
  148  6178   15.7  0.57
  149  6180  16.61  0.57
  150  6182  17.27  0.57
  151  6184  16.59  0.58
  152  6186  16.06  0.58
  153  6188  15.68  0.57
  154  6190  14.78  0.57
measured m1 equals -2.8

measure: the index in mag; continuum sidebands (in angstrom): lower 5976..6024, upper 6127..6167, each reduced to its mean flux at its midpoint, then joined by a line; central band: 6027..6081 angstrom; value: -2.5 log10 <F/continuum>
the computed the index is -0.08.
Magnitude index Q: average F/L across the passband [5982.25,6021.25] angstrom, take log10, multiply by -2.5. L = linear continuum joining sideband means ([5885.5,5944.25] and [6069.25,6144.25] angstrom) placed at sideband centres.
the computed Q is -0.11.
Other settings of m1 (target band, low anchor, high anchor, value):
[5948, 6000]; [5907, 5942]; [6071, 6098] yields -0.6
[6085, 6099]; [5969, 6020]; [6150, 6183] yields -1.8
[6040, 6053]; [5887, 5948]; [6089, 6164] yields -1.7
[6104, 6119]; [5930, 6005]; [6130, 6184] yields -1.5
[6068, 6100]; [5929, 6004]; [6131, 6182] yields -3.2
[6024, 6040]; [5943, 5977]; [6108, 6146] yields -0.8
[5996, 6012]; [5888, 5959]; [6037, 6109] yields -0.5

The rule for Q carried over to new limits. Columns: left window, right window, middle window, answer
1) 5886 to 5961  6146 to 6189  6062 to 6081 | -0.20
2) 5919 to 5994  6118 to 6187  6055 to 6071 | -0.10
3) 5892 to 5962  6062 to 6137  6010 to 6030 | -0.04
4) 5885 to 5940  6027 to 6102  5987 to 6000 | -0.11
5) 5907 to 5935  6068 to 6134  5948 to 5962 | -0.03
